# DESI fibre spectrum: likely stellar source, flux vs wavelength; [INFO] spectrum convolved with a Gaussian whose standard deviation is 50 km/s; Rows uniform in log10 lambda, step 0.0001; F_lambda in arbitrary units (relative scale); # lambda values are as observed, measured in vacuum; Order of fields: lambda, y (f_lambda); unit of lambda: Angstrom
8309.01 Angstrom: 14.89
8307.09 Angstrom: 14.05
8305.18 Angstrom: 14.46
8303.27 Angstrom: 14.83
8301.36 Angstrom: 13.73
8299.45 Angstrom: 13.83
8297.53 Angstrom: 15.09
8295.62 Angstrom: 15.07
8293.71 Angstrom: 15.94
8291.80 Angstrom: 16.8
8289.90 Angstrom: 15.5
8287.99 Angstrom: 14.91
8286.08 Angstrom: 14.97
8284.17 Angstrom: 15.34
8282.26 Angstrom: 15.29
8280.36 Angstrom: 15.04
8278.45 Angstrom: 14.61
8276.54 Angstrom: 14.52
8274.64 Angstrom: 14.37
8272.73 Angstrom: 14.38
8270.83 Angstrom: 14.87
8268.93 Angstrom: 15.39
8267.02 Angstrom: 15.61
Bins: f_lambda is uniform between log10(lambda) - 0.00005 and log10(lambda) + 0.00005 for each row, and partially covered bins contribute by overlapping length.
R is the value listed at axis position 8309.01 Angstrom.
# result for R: 14.89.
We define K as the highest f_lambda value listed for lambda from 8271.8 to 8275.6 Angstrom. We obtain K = 14.38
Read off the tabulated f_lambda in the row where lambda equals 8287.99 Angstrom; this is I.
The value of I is 14.91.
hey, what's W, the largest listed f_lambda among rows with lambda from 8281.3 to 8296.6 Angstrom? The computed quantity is 16.8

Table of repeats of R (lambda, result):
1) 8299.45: 13.83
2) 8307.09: 14.05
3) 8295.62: 15.07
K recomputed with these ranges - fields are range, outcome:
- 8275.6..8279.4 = 14.61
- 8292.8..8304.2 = 15.94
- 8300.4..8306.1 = 14.83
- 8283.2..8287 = 15.34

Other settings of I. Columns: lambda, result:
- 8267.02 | 15.61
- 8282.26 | 15.29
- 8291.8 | 16.8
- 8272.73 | 14.38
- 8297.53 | 15.09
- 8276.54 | 14.52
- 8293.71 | 15.94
